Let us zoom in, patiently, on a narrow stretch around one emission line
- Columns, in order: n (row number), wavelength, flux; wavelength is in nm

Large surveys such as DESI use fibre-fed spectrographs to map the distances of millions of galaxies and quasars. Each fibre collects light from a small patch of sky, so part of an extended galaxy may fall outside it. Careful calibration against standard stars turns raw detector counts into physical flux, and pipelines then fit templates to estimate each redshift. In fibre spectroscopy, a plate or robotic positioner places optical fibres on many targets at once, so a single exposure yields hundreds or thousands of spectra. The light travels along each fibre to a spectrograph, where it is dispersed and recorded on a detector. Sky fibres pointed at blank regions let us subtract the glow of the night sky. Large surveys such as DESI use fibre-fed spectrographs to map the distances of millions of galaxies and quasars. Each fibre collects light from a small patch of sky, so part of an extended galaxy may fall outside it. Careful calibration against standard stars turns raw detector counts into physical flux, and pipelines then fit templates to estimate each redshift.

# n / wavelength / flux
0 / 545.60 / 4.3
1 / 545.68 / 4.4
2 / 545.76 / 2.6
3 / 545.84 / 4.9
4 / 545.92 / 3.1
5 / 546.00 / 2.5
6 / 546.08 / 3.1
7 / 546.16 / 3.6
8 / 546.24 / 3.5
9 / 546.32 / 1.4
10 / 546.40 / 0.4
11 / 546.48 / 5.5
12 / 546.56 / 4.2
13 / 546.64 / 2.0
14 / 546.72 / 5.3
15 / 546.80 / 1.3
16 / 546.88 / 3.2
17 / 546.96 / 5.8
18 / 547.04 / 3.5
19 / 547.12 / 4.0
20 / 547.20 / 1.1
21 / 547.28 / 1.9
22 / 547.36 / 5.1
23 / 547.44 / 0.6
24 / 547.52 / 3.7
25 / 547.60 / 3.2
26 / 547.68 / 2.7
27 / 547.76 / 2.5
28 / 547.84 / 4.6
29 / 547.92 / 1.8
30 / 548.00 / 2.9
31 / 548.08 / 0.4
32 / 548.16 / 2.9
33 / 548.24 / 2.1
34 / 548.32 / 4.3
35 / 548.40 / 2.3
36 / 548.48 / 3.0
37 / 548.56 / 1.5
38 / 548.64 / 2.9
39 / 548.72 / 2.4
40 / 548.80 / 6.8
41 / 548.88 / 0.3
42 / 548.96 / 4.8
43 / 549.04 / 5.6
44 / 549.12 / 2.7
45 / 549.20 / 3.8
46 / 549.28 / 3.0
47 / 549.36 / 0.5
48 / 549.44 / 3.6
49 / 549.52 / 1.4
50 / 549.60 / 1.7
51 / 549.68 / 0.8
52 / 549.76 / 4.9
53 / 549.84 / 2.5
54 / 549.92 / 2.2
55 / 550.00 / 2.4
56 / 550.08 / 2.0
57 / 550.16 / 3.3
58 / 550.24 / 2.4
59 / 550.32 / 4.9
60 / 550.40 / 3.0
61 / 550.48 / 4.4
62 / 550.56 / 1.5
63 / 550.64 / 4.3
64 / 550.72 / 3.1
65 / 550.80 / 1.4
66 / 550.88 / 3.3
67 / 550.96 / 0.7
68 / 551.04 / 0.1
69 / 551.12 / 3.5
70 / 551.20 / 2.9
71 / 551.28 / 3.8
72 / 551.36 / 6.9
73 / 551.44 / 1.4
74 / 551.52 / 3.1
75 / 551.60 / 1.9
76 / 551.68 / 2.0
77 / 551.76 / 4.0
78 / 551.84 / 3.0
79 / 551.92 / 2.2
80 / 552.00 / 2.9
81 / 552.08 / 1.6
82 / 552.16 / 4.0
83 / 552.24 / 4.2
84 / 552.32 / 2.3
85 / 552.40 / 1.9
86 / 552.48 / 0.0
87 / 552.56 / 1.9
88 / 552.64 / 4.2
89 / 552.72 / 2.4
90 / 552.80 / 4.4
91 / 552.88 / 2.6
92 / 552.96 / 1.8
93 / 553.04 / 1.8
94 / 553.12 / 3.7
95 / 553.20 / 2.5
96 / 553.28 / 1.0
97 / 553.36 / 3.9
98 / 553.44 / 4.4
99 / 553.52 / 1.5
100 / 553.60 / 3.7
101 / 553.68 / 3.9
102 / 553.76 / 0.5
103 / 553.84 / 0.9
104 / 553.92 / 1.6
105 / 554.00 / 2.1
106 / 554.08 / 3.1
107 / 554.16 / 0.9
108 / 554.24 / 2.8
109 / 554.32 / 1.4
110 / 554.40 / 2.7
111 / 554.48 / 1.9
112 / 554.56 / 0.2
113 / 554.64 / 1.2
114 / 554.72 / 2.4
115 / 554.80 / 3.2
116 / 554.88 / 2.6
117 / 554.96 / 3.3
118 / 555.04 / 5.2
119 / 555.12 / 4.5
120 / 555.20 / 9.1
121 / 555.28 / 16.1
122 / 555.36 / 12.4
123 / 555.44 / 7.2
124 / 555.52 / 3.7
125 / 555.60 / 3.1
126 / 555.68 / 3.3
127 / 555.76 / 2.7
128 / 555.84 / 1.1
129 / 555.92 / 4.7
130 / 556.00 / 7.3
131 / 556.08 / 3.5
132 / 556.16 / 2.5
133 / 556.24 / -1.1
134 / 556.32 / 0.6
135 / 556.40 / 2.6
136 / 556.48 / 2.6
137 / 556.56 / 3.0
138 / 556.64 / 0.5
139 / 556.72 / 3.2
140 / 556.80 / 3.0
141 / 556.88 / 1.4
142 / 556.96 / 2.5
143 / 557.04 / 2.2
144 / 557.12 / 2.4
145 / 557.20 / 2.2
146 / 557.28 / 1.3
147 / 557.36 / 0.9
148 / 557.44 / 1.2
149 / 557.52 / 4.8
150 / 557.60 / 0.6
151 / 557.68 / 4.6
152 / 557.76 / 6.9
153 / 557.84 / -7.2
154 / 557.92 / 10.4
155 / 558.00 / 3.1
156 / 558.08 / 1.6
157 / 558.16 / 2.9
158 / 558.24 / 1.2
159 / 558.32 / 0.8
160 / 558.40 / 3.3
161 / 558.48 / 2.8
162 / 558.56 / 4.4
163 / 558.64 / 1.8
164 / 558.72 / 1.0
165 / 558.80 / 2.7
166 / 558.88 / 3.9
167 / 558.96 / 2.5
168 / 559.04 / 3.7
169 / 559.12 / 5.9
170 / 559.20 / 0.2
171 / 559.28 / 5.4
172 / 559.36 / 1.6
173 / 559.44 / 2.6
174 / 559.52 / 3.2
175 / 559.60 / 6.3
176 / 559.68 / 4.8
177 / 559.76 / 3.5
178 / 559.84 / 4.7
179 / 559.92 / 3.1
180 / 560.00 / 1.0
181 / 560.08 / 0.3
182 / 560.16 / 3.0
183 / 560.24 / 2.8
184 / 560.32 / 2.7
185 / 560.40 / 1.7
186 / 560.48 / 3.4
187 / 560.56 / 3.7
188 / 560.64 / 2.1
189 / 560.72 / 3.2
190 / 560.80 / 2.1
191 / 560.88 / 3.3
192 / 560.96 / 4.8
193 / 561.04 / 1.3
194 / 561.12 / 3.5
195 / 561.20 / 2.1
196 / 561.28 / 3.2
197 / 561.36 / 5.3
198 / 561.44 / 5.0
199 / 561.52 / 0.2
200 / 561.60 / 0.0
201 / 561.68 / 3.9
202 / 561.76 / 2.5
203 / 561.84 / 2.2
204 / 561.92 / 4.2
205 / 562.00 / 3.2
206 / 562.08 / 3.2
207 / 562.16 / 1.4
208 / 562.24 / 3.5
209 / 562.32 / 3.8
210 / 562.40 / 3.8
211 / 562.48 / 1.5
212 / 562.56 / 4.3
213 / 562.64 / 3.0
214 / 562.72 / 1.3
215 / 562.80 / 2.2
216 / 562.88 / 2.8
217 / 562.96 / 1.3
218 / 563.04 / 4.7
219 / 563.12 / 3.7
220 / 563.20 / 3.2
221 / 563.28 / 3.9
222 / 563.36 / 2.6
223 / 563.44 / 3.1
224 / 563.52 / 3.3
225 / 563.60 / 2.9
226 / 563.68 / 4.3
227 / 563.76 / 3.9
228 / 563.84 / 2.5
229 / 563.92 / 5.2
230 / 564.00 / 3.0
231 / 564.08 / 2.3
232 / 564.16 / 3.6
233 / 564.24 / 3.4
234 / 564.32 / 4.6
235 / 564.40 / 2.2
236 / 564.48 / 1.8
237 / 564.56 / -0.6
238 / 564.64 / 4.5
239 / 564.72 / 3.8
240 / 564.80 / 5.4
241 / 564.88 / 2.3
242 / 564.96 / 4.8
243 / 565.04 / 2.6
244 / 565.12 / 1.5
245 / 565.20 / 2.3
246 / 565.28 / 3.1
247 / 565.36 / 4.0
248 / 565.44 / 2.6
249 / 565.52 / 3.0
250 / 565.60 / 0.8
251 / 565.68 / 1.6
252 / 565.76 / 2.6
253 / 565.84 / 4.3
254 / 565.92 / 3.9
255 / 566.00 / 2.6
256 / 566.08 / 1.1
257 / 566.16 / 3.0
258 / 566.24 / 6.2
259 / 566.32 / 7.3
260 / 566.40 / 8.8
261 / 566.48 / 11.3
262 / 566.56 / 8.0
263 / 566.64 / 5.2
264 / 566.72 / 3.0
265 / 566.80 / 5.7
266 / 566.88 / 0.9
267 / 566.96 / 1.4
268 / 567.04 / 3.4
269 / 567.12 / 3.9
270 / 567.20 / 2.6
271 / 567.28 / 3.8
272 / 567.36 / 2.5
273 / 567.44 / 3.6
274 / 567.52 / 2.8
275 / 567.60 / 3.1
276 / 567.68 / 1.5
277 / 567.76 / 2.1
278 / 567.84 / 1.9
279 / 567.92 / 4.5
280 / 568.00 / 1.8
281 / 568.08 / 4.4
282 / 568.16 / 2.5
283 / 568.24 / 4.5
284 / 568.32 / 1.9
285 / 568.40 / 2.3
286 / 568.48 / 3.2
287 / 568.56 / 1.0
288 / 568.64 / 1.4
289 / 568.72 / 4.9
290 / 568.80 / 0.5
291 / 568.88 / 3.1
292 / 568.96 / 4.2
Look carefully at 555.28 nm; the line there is H-beta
